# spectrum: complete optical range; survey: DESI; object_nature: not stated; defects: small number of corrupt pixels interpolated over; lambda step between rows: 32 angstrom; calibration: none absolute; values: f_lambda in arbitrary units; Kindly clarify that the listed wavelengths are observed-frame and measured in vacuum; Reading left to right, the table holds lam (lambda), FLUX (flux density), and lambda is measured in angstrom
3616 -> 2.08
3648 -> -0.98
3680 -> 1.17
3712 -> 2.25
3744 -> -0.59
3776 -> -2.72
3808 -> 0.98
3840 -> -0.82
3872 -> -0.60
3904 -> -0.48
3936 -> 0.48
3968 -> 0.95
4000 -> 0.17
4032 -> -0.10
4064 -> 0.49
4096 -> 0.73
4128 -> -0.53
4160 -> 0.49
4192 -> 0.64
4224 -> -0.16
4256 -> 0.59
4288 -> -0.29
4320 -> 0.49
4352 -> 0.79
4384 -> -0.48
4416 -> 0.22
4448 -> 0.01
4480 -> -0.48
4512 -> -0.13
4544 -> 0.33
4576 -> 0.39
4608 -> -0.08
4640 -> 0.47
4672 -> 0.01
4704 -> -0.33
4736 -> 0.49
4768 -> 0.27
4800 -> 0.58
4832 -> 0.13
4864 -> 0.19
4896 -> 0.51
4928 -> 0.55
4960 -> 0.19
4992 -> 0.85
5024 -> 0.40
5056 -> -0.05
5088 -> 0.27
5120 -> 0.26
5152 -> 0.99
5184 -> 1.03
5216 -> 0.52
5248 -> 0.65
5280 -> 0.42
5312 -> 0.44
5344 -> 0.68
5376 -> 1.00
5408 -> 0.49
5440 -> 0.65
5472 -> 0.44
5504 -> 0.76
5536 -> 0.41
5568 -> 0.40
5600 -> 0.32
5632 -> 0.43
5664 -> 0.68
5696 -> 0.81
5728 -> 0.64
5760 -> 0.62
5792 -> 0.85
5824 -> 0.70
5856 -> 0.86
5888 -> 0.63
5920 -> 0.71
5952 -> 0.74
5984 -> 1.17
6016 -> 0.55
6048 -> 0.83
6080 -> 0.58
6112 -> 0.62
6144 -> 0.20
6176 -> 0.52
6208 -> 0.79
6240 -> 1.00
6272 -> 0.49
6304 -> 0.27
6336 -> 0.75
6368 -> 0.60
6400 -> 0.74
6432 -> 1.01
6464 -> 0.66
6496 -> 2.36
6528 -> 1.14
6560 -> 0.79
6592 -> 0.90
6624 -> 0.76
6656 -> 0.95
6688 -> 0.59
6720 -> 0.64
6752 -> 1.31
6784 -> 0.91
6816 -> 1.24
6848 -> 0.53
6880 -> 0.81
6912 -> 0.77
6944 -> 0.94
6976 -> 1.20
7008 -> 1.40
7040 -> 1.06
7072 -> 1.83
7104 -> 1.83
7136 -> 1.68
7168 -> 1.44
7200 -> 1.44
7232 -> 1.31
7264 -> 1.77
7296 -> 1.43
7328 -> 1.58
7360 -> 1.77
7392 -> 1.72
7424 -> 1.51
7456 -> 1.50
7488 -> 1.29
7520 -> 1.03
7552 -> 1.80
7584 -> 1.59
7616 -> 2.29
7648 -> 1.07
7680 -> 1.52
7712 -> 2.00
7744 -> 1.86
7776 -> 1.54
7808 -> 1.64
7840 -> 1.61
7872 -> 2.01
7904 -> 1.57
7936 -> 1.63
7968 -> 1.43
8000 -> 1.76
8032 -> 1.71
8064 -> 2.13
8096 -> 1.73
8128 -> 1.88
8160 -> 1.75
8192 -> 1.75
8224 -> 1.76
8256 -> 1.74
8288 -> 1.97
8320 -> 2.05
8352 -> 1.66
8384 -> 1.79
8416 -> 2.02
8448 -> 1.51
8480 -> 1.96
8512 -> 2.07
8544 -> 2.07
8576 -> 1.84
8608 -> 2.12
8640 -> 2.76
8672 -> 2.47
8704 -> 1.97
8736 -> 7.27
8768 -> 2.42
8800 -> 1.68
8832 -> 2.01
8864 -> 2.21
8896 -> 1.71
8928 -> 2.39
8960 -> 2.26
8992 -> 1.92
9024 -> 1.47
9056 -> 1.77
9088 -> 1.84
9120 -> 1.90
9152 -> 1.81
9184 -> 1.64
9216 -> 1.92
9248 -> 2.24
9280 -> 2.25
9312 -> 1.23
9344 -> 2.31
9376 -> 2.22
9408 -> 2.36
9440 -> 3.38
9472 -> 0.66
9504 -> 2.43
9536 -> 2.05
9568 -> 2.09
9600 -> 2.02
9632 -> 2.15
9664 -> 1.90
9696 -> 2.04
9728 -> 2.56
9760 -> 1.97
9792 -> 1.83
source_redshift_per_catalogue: 0.74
